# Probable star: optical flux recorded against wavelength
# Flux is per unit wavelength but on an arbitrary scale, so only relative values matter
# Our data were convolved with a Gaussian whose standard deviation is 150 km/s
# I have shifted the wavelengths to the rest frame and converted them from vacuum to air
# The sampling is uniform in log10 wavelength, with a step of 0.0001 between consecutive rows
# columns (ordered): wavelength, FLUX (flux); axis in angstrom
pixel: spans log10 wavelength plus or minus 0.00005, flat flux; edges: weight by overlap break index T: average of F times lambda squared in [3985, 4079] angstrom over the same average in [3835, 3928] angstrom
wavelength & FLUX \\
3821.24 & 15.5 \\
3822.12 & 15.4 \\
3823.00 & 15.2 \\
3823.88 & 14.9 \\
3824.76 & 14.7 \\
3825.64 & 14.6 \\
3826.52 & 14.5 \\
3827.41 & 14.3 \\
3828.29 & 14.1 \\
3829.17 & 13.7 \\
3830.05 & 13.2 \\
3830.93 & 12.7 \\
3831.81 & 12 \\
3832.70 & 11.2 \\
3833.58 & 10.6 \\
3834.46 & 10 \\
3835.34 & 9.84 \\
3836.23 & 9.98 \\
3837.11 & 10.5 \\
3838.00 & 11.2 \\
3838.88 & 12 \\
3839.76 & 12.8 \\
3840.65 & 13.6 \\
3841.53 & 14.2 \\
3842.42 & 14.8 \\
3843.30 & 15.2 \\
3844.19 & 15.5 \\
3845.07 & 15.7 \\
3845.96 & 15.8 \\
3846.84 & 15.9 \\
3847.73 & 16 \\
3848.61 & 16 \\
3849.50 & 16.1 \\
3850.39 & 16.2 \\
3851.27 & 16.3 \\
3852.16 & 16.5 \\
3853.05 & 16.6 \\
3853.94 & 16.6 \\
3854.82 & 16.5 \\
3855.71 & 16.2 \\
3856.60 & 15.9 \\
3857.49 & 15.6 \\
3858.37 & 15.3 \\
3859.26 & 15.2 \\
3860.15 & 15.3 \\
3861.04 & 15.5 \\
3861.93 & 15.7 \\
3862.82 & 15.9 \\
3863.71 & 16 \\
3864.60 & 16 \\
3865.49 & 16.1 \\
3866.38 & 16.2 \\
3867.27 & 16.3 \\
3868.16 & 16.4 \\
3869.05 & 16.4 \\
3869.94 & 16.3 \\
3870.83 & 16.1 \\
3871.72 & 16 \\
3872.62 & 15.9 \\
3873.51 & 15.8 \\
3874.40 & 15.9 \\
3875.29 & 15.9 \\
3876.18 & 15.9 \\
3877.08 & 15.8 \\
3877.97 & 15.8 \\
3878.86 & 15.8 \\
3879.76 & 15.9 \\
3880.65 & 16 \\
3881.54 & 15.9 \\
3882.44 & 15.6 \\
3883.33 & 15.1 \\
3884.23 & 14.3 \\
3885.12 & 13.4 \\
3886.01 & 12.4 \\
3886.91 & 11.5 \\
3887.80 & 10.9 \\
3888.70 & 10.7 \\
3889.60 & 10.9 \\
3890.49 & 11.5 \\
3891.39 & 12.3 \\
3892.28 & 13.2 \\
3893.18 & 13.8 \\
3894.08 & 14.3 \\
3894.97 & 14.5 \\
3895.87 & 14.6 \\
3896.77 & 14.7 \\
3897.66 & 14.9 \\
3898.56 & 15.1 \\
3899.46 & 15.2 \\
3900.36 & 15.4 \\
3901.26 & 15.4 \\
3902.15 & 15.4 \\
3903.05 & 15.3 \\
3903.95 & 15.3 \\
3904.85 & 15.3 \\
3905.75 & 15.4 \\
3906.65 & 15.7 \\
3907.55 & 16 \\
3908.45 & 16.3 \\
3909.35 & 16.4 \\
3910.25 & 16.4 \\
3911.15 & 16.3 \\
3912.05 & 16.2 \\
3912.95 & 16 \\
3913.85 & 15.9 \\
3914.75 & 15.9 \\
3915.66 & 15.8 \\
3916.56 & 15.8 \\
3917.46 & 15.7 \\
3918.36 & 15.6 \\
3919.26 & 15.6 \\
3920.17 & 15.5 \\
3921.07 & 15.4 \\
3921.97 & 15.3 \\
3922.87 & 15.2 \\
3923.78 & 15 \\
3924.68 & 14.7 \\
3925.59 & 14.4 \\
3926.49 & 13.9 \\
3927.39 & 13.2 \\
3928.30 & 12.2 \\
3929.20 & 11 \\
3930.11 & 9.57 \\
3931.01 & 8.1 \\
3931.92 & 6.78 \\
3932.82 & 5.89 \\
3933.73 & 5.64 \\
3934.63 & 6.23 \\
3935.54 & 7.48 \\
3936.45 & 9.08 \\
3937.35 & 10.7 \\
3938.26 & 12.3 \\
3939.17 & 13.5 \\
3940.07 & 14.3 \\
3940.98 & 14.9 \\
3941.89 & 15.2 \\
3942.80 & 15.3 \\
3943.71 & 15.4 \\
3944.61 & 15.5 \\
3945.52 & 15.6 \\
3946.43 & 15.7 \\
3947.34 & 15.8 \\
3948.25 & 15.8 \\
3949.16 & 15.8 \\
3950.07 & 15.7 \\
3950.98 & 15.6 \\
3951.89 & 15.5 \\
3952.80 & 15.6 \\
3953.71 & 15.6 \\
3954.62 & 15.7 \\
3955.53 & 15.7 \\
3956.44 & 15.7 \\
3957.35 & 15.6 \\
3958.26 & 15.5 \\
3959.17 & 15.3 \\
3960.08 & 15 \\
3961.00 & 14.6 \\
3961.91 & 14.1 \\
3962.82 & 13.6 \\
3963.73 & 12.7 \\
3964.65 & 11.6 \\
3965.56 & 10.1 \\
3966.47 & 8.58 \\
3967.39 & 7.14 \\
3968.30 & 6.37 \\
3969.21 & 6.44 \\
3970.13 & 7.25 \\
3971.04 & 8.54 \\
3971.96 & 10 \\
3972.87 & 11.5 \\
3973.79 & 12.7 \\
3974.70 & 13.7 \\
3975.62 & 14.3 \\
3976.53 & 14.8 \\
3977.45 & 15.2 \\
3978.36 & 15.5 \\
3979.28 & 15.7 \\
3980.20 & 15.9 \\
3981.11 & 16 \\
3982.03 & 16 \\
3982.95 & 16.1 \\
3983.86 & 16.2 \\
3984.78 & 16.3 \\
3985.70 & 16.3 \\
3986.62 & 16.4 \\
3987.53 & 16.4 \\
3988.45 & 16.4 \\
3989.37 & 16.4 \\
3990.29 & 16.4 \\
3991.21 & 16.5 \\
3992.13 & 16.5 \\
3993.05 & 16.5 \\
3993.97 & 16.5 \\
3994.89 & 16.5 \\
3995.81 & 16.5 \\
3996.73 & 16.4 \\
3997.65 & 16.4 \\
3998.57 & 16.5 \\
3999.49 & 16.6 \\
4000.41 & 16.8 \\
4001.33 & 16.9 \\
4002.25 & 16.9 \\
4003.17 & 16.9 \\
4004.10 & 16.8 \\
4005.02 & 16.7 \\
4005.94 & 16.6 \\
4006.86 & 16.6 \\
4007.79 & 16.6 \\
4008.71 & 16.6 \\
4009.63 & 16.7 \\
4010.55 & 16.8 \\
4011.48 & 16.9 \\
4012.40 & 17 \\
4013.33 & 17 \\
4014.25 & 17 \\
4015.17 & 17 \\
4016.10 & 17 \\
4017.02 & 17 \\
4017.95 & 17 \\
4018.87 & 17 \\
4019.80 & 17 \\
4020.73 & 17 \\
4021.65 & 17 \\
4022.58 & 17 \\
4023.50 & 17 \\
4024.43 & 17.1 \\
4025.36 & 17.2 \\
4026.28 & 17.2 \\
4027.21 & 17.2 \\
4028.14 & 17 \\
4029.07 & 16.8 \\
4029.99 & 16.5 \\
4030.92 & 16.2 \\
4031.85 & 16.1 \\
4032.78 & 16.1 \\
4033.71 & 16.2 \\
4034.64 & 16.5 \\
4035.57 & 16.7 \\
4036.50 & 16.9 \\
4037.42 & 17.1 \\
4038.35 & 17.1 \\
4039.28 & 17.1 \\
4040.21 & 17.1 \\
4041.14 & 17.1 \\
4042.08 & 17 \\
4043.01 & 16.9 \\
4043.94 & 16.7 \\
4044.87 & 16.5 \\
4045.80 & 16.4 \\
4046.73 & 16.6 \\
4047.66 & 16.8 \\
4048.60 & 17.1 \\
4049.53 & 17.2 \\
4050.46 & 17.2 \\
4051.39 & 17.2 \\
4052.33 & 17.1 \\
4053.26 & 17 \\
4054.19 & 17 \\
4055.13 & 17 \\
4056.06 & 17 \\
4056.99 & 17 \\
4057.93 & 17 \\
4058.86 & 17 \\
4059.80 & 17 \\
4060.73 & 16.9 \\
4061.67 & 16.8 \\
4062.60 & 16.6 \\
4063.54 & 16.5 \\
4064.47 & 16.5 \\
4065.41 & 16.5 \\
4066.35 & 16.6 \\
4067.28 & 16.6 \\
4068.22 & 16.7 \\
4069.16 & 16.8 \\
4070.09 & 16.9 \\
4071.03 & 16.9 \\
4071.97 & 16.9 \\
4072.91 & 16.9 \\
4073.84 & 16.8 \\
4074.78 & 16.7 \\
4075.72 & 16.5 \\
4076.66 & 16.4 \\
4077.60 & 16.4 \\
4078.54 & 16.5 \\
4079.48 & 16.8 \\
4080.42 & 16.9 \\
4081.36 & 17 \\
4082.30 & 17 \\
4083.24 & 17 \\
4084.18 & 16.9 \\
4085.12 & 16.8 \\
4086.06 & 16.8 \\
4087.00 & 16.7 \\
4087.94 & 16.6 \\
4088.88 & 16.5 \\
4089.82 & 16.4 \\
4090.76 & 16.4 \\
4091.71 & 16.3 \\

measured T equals 1.21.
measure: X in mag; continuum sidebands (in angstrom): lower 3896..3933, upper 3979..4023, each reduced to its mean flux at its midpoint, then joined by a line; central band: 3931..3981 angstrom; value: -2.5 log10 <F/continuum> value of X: 0.21 mag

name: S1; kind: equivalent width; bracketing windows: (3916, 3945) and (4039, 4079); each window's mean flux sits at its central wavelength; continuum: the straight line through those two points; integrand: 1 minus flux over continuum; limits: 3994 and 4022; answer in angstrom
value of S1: -3.0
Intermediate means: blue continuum 12.6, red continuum 16.8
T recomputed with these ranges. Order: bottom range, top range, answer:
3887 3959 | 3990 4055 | 1.26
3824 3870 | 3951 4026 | 1.12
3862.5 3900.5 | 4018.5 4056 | 1.23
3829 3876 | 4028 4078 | 1.25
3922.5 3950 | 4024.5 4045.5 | 1.41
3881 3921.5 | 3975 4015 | 1.16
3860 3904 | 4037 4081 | 1.24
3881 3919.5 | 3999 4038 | 1.21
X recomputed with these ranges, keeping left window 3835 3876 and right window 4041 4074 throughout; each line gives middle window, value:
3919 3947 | 0.256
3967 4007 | 0.101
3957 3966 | 0.166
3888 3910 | 0.081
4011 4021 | -0.030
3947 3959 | 0.024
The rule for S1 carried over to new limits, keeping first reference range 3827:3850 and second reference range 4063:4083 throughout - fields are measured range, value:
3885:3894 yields 1.3 angstrom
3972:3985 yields 0.5 angstrom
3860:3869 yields -1.5 angstrom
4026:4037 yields -0.3 angstrom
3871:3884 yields -1.8 angstrom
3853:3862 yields -1.5 angstrom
